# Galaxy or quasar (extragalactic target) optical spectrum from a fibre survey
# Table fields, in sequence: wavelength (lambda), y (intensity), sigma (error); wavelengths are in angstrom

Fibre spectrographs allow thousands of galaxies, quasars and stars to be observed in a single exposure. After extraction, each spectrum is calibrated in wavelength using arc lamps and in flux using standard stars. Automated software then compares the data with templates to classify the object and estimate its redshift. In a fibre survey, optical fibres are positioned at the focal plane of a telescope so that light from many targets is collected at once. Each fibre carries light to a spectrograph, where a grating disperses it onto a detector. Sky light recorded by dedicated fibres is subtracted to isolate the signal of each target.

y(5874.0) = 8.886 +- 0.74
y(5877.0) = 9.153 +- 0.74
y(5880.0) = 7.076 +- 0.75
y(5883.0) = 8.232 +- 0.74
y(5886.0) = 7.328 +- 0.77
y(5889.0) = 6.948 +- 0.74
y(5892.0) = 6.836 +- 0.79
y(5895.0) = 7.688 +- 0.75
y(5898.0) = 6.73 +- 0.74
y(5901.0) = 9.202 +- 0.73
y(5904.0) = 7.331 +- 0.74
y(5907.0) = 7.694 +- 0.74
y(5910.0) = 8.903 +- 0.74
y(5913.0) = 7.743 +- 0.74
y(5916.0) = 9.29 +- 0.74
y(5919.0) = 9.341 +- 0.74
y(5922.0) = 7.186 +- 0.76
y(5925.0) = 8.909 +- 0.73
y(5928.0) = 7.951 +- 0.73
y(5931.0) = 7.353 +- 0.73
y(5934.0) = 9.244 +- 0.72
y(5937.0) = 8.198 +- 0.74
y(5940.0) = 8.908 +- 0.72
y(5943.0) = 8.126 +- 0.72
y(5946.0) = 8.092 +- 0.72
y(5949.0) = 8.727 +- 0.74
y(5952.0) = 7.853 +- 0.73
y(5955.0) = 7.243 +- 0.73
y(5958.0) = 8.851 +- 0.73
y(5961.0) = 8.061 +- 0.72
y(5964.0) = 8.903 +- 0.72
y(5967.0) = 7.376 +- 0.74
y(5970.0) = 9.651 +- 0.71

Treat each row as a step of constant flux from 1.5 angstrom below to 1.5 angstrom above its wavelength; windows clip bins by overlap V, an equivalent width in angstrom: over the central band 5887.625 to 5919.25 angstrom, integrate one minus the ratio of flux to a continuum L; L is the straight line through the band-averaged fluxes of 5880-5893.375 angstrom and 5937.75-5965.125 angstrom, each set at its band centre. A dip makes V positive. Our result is -1.5 angstrom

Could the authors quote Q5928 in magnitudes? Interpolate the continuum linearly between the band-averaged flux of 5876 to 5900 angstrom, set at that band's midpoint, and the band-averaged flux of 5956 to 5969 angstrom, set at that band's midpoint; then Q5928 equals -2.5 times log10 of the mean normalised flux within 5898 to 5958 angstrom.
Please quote -0.04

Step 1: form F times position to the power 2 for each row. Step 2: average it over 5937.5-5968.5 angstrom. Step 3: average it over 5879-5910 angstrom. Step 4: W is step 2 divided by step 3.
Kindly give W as 1.1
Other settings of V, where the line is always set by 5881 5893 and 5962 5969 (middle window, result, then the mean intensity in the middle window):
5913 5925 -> -1.3 angstrom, 8.54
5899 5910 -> -0.8 angstrom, 8.13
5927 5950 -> -1.1 angstrom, 8.32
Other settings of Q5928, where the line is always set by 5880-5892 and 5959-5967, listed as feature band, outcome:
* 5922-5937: -0.05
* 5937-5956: -0.01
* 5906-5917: -0.10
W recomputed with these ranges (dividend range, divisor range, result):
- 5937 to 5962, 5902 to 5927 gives 1.00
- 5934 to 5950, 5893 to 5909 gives 1.11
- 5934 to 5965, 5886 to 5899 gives 1.20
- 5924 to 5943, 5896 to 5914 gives 1.07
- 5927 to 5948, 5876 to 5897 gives 1.12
